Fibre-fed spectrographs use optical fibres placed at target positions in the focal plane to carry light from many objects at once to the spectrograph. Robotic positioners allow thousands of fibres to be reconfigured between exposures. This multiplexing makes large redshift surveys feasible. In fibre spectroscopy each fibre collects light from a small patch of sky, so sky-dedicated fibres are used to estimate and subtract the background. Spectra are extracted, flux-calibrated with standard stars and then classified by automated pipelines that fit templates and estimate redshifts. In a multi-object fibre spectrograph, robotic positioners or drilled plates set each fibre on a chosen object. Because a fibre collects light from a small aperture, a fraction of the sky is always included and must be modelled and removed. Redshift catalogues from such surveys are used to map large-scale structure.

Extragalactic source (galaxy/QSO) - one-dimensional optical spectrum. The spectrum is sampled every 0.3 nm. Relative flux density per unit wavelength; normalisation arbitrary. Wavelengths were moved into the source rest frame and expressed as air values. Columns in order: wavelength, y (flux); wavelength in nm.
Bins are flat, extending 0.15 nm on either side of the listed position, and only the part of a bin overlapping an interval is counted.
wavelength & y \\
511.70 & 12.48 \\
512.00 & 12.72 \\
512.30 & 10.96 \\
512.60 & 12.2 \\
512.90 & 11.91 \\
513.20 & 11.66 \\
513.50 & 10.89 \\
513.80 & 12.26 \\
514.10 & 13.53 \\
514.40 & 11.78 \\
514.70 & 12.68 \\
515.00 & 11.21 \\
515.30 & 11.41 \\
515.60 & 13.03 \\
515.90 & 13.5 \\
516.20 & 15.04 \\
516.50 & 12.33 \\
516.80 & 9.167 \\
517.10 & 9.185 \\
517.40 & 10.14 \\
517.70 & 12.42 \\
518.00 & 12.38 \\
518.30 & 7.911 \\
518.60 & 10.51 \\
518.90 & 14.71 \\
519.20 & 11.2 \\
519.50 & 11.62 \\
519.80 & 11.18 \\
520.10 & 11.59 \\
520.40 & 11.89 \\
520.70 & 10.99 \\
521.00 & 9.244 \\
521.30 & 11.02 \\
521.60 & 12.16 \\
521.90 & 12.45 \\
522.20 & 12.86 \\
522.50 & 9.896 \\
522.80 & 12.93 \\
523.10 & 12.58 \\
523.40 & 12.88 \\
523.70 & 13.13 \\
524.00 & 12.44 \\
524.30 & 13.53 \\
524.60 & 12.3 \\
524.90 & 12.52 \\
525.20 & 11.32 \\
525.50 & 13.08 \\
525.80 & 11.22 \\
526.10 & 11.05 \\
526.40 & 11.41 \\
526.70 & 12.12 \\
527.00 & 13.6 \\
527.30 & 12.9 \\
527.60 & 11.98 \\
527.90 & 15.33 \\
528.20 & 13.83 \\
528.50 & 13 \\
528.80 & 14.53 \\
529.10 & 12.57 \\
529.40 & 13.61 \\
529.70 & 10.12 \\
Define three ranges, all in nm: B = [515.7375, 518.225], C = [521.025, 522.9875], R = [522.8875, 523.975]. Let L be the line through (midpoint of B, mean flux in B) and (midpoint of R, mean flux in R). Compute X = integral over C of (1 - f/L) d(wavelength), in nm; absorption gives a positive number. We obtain 0.130 nm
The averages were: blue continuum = 11.7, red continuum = 12.8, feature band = 11.7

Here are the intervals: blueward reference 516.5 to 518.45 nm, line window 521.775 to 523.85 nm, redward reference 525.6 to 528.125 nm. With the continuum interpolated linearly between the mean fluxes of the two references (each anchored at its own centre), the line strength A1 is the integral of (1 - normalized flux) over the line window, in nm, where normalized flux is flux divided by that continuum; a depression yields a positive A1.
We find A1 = -0.14 nm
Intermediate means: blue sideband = 10.4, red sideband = 12.5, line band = 12.4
